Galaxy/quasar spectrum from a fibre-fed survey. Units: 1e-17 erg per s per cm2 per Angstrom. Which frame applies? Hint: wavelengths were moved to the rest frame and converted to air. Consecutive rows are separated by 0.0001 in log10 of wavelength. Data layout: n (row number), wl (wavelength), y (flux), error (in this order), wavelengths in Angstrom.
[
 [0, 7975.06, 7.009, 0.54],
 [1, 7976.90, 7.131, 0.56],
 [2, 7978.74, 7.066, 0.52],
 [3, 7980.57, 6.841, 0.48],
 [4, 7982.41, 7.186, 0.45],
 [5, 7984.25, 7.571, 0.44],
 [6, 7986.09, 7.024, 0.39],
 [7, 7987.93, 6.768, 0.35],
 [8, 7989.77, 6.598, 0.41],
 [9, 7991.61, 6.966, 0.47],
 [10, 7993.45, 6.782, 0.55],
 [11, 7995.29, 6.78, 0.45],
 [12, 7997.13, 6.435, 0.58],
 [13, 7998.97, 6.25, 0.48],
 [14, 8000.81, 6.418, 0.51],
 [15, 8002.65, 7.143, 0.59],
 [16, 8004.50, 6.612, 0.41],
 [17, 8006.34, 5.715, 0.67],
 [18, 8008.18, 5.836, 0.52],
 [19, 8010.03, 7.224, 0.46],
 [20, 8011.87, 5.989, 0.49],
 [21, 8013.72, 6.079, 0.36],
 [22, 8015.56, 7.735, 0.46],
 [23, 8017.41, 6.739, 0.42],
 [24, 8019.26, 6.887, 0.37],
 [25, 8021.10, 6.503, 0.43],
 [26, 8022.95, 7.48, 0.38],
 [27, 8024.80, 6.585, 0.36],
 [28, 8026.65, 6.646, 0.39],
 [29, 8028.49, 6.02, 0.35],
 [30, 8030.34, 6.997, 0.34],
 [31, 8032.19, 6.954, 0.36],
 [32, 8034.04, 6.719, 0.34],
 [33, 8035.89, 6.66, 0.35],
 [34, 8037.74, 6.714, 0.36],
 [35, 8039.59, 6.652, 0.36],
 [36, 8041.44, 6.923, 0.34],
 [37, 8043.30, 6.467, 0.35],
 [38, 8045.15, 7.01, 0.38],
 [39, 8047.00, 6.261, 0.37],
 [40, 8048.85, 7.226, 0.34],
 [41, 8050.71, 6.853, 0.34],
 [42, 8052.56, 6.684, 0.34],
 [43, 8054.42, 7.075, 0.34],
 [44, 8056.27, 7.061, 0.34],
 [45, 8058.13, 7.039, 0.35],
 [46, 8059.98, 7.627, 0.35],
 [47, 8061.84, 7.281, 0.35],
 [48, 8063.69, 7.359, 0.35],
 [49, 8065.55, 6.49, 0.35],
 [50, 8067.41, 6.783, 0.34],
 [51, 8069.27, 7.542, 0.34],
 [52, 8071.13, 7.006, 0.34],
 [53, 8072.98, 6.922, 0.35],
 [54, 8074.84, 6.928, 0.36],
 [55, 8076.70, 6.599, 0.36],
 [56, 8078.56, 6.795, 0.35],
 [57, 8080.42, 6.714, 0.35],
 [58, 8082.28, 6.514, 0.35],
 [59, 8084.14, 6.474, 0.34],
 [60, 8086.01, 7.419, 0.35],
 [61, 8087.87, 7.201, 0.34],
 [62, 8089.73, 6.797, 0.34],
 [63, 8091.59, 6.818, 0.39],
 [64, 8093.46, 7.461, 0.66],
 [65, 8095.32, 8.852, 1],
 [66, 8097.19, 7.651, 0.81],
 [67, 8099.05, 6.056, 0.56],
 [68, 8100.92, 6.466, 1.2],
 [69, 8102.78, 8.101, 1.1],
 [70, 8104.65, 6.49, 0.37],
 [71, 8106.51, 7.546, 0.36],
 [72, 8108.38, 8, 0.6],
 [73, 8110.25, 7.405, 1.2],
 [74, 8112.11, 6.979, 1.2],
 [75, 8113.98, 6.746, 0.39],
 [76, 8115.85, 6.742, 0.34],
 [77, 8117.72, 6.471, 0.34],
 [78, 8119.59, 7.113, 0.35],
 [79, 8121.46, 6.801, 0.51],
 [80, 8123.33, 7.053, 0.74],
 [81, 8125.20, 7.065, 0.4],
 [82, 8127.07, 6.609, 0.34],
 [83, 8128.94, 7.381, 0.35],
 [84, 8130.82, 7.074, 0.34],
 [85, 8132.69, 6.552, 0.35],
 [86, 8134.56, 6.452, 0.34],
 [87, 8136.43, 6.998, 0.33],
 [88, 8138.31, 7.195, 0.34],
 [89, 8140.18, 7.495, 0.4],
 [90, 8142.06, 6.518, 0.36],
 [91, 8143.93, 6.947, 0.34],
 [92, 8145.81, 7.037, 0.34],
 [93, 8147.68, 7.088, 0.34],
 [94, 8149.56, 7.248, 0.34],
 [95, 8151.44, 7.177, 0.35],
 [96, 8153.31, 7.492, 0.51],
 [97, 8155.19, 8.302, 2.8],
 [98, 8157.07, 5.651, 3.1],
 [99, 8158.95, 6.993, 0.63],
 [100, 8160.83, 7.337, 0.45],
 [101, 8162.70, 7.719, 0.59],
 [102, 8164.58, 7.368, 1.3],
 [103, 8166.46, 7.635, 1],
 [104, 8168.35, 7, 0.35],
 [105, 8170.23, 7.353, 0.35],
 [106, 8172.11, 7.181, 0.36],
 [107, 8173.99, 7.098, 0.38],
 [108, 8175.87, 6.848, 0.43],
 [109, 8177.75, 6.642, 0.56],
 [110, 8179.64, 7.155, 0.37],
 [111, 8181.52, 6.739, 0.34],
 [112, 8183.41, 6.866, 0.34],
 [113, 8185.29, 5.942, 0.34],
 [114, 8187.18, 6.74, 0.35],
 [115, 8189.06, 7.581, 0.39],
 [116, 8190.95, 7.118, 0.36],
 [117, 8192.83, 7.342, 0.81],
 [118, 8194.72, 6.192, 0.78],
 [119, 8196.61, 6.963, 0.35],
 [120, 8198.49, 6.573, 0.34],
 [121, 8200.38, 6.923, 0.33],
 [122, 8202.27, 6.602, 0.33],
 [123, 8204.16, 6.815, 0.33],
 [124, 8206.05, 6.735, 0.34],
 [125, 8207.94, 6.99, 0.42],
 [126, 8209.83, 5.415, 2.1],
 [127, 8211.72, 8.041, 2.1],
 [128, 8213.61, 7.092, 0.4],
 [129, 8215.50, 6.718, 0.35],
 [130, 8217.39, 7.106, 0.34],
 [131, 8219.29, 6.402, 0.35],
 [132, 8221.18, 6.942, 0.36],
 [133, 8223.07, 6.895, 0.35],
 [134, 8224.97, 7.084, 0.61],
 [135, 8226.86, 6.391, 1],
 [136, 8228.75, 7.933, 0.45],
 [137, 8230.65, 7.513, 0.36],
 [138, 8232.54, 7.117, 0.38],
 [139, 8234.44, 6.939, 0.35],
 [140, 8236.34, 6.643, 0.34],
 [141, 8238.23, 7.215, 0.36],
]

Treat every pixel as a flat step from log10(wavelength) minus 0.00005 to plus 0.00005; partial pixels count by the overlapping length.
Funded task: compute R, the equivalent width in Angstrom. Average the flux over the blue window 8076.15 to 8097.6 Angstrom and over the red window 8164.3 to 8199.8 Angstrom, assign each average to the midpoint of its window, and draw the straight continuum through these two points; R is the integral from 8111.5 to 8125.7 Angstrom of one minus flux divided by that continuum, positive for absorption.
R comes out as 0.4 Angstrom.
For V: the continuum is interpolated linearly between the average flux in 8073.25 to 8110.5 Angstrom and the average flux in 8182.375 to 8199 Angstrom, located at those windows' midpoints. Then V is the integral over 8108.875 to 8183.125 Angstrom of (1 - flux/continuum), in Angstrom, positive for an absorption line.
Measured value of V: -1.1 Angstrom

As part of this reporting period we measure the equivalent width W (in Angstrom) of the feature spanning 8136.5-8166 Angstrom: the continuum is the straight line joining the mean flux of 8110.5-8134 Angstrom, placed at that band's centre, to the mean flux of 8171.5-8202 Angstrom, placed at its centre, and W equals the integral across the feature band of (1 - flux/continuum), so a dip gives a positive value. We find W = -1.3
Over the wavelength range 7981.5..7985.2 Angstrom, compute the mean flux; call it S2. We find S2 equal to 7.37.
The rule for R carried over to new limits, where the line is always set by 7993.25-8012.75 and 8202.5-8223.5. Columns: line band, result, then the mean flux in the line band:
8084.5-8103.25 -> -1.8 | 7.24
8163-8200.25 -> -1.1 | 6.98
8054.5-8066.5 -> -1.1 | 7.14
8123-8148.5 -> -1.0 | 6.96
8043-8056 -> -0.6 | 6.83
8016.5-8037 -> -0.8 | 6.75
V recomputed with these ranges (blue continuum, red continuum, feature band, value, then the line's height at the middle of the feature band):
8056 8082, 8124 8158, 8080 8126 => -0.5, 7.01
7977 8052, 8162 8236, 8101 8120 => -0.8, 6.85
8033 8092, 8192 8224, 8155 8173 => -1.0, 6.83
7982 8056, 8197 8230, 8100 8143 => -1.3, 6.8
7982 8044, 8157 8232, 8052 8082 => -0.9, 6.78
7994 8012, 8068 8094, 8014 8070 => -1.6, 6.7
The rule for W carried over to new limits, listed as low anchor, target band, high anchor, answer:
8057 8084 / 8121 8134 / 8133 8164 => 0.2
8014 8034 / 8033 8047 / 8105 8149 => 0.3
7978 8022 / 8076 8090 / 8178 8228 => -0.1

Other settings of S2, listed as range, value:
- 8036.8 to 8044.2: 6.68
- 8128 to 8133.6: 7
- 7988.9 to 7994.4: 6.78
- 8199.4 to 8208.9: 6.81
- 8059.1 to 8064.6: 7.42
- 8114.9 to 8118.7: 6.61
